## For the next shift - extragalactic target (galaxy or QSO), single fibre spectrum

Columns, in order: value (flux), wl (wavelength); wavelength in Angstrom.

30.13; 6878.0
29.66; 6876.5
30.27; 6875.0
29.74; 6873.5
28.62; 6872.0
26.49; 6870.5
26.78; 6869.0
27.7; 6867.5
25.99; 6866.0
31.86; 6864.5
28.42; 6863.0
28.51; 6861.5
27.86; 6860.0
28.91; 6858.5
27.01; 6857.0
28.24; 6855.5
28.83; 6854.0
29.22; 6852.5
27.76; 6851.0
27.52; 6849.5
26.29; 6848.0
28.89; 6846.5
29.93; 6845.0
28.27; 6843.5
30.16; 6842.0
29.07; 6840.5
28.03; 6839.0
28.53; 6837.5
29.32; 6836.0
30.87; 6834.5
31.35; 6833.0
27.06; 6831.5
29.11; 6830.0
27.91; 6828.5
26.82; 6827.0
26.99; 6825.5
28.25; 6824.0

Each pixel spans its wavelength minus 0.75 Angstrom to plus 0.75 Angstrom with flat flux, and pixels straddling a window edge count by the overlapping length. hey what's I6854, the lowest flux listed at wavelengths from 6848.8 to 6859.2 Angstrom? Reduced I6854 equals 27.01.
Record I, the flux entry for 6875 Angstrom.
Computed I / 30.27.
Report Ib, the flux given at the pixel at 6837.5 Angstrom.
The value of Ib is 28.53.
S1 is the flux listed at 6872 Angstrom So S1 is 28.62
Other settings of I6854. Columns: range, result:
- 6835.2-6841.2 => 28.03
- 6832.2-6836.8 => 29.32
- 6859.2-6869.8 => 25.99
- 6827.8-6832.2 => 27.06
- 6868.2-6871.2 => 26.49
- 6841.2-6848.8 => 26.29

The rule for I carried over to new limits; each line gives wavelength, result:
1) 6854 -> 28.83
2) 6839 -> 28.03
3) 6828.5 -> 27.91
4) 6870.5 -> 26.49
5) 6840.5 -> 29.07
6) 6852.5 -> 29.22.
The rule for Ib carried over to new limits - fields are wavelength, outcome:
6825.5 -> 26.99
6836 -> 29.32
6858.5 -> 28.91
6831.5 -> 27.06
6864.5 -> 31.86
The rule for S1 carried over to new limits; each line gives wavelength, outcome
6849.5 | 27.52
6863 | 28.42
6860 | 27.86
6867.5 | 27.7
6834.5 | 30.87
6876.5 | 29.66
